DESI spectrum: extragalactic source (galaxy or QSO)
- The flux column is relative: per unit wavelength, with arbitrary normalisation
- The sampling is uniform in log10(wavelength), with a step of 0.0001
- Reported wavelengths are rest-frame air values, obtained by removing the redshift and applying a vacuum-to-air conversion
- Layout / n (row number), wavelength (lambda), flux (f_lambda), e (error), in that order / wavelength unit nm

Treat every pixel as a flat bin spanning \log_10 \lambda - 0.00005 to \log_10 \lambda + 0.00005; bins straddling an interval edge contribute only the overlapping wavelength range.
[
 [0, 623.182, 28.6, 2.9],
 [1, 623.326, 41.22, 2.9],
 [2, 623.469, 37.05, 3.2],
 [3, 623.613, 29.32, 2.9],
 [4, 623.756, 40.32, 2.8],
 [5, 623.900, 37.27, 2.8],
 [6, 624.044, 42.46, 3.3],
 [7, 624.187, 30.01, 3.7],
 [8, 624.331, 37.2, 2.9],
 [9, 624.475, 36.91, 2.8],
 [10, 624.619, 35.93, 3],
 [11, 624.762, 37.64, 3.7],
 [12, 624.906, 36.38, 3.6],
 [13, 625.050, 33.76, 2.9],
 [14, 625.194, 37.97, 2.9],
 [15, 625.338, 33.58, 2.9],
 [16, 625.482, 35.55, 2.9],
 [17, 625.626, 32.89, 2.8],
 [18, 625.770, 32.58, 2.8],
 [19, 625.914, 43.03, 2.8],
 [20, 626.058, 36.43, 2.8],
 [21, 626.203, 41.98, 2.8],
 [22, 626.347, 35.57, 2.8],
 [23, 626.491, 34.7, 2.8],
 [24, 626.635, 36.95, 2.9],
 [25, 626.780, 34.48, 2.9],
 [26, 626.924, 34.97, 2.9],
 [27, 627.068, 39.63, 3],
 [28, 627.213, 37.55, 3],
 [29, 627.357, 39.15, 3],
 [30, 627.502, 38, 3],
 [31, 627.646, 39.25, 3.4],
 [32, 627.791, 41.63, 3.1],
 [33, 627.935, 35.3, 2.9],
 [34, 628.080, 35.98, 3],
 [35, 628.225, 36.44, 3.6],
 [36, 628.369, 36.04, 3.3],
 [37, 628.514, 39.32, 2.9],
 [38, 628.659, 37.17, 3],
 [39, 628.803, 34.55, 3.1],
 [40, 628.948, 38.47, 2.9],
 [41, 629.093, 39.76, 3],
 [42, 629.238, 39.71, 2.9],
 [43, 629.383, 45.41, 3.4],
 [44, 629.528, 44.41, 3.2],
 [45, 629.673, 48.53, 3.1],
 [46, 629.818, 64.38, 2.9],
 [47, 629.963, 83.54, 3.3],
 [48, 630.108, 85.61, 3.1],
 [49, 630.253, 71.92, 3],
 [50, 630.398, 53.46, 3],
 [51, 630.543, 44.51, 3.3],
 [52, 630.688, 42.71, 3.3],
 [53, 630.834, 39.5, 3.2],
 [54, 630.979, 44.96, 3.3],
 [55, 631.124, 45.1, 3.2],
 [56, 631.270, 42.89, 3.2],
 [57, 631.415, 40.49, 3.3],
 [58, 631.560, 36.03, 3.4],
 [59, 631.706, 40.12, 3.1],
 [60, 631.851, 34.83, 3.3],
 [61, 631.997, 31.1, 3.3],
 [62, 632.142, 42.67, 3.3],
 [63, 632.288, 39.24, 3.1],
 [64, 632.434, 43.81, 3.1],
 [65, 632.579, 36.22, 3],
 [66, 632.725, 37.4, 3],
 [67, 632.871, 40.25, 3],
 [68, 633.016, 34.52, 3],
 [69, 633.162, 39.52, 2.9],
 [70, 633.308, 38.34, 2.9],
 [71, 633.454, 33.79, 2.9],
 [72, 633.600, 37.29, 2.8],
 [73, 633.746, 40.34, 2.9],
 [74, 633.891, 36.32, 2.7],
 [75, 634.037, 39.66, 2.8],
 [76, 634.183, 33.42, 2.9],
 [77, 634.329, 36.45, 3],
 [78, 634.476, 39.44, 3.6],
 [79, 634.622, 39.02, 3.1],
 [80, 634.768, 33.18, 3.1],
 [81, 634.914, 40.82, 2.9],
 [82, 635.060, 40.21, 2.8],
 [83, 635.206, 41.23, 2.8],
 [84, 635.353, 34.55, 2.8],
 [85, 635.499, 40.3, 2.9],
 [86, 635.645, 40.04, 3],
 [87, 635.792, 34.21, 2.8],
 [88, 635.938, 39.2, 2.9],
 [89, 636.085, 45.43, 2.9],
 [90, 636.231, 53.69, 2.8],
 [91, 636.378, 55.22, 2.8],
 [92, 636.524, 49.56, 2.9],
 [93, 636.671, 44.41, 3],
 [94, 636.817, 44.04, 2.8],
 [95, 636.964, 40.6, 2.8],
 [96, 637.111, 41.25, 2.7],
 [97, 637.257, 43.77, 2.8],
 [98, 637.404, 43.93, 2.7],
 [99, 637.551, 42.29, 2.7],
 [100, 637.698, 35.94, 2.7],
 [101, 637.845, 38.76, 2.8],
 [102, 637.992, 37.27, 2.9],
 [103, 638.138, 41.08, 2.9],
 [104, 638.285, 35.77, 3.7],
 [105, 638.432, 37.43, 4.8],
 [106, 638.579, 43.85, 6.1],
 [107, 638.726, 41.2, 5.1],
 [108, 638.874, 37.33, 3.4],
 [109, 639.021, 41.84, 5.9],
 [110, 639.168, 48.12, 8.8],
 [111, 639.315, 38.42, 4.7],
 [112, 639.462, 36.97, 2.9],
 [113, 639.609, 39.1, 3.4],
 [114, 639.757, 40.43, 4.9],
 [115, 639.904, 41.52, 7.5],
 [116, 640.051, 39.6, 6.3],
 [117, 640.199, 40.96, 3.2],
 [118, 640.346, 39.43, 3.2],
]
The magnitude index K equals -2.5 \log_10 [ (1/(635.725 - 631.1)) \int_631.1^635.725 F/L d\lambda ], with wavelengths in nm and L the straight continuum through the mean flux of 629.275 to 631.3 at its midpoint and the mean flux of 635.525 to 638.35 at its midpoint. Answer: 0.26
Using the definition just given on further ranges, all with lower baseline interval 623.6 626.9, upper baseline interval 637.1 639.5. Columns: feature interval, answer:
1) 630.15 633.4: -0.10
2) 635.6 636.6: -0.15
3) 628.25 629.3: -0.01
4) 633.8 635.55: 0.04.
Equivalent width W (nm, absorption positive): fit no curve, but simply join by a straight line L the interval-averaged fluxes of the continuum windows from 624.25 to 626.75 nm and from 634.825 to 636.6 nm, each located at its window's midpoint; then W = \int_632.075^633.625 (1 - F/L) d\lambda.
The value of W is 0.09 nm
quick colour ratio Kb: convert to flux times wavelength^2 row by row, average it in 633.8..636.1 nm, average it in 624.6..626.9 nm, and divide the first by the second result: 1.09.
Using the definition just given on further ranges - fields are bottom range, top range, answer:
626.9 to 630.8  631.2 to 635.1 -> 0.85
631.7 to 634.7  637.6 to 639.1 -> 1.05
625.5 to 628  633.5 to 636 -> 1.04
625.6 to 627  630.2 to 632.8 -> 1.18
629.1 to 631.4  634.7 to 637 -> 0.82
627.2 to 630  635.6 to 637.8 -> 1.05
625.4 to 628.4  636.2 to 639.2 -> 1.19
